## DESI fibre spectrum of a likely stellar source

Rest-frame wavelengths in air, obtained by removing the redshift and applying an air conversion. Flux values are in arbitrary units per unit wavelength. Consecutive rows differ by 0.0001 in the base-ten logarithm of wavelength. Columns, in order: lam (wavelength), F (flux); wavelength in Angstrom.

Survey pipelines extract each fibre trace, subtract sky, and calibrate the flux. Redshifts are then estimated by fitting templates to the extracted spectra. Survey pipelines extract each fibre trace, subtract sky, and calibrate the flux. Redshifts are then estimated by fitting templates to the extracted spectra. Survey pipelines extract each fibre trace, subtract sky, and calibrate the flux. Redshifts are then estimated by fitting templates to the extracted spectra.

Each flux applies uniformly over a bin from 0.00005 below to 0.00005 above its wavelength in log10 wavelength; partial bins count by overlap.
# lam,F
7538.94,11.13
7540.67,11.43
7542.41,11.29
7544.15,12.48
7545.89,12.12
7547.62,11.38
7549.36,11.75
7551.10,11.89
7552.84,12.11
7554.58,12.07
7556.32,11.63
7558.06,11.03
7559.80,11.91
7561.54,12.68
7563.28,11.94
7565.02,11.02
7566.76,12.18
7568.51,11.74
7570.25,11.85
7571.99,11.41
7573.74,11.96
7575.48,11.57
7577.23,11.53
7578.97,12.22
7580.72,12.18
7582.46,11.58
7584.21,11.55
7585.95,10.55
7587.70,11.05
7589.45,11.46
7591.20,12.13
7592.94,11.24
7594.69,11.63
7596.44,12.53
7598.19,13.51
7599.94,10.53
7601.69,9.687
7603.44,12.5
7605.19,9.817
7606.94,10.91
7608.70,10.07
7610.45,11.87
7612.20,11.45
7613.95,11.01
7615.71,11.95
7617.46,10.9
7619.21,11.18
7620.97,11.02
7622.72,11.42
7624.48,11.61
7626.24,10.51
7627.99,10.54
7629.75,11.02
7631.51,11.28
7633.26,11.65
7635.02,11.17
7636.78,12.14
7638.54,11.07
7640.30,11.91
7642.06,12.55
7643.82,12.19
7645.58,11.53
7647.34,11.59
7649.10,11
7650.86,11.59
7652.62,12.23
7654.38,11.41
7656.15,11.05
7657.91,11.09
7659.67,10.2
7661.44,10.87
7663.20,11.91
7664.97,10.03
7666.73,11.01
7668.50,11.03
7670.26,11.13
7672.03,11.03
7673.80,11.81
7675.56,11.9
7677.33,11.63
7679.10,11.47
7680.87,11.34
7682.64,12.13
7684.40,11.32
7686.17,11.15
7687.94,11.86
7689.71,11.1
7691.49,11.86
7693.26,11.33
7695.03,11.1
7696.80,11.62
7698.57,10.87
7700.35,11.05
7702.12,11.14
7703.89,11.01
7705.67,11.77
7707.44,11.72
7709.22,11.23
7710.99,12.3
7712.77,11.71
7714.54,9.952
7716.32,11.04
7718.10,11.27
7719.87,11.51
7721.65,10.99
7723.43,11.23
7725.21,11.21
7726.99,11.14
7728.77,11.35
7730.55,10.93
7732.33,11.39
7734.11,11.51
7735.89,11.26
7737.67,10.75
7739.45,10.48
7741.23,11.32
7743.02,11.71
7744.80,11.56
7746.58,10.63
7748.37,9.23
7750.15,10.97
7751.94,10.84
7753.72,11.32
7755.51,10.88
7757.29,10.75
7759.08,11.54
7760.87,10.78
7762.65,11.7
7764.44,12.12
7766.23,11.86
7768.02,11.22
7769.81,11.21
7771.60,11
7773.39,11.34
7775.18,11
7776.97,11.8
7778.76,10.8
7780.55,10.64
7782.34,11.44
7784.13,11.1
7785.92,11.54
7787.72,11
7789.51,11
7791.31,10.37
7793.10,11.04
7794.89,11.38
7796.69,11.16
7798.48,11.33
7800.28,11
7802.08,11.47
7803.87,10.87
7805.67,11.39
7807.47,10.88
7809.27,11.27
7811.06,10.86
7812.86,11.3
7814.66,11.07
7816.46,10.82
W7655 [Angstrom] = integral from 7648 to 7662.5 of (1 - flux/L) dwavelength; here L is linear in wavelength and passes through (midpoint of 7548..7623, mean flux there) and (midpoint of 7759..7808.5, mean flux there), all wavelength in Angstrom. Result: 0.29 Angstrom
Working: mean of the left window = 11.5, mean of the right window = 11.2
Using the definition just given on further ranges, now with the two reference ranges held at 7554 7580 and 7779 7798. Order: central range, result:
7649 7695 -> 0.5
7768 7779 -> -0.1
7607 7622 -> 0.6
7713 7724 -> 0.3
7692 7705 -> 0.2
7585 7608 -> 0.7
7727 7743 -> 0.1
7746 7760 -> 0.5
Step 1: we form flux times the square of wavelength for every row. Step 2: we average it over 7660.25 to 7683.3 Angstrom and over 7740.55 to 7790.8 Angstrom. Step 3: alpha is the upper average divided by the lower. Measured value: 1.0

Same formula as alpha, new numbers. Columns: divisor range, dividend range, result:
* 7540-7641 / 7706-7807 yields 1.01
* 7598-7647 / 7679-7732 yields 1.02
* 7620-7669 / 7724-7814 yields 1.02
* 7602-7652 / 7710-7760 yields 1.01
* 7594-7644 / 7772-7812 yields 1.02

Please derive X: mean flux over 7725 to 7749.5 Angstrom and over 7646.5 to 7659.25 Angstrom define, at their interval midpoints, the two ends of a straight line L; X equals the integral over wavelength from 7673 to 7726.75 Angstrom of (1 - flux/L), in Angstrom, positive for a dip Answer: -0.9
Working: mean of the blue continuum 11.4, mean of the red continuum 11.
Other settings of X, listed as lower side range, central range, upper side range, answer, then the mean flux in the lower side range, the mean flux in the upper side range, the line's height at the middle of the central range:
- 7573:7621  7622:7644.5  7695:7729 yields -0.18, 11.4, 11.3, 11.4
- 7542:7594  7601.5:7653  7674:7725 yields 1.08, 11.7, 11.4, 11.6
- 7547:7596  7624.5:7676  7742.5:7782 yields 0.62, 11.7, 11.1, 11.5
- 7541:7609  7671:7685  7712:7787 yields -0.30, 11.6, 11.1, 11.3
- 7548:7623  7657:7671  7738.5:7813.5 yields 0.57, 11.5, 11.1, 11.4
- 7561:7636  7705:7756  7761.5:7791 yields 0.77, 11.4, 11.3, 11.3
